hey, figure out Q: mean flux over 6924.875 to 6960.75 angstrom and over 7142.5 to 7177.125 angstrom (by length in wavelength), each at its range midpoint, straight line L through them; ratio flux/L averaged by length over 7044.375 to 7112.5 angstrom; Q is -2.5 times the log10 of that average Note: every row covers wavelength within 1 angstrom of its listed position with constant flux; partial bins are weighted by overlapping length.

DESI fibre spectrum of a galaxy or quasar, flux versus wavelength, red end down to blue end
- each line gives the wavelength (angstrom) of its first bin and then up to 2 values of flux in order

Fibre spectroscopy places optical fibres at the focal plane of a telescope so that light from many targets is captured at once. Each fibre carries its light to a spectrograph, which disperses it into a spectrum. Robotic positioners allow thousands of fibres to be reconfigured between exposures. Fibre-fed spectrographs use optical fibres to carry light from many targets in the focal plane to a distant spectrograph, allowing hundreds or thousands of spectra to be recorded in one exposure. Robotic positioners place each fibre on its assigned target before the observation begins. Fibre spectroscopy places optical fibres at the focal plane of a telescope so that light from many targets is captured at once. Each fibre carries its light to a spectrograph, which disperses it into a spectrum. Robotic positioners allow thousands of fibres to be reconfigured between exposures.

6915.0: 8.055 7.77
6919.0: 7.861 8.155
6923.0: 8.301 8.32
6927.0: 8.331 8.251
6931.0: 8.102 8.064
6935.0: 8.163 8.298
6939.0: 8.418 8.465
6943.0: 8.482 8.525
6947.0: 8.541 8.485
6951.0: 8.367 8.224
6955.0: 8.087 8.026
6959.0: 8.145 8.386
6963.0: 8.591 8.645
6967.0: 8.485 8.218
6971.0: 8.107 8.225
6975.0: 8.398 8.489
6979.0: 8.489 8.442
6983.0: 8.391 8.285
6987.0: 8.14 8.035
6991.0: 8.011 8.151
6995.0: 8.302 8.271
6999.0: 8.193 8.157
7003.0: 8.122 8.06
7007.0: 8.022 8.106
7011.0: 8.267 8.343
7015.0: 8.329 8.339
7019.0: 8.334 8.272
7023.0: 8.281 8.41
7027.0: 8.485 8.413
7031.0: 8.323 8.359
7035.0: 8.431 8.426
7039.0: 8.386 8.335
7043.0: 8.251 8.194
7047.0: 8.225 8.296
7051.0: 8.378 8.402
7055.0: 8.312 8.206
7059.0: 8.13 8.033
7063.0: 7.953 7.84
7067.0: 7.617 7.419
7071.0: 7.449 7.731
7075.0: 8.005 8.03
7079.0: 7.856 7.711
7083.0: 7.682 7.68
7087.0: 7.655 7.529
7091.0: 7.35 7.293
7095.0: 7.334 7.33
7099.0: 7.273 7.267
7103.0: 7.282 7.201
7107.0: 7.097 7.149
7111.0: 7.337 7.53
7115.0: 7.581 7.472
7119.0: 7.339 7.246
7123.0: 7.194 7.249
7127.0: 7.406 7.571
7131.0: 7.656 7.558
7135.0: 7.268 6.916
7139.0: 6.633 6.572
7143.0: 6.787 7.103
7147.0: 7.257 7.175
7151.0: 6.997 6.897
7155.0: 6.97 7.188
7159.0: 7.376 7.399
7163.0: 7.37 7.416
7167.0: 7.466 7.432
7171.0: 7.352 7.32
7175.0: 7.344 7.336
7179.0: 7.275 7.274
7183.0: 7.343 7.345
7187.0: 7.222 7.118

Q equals -0.01 mag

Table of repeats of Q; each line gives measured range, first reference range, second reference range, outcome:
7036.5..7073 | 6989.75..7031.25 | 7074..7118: -0.03 mag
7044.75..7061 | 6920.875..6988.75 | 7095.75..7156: -0.08 mag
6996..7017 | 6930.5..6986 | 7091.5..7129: -0.02 mag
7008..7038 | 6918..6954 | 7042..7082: -0.03 mag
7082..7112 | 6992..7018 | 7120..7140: 0.02 mag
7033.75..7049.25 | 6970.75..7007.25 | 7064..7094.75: -0.06 mag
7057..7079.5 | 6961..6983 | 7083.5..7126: -0.03 mag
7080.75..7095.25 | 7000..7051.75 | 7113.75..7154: 0.02 mag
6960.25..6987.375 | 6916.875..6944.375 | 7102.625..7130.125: -0.05 mag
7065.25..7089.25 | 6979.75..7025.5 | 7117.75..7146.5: -0.01 mag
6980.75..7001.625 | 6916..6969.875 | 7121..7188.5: -0.02 mag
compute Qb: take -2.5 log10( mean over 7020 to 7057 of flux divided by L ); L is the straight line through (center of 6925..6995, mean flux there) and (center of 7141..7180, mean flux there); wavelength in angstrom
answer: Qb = -0.06 mag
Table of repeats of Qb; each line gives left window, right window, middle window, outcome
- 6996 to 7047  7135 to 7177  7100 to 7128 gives 0.029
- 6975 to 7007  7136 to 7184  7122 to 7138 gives 0.002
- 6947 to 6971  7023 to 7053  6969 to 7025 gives 0.012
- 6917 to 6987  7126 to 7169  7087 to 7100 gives 0.019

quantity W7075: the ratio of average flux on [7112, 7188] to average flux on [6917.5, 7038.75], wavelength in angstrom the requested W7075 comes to 0.9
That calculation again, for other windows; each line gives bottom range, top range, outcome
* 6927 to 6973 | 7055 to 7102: 0.92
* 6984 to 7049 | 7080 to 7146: 0.89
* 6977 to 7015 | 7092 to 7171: 0.88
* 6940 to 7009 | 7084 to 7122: 0.89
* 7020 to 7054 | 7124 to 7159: 0.86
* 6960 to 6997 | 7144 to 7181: 0.87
